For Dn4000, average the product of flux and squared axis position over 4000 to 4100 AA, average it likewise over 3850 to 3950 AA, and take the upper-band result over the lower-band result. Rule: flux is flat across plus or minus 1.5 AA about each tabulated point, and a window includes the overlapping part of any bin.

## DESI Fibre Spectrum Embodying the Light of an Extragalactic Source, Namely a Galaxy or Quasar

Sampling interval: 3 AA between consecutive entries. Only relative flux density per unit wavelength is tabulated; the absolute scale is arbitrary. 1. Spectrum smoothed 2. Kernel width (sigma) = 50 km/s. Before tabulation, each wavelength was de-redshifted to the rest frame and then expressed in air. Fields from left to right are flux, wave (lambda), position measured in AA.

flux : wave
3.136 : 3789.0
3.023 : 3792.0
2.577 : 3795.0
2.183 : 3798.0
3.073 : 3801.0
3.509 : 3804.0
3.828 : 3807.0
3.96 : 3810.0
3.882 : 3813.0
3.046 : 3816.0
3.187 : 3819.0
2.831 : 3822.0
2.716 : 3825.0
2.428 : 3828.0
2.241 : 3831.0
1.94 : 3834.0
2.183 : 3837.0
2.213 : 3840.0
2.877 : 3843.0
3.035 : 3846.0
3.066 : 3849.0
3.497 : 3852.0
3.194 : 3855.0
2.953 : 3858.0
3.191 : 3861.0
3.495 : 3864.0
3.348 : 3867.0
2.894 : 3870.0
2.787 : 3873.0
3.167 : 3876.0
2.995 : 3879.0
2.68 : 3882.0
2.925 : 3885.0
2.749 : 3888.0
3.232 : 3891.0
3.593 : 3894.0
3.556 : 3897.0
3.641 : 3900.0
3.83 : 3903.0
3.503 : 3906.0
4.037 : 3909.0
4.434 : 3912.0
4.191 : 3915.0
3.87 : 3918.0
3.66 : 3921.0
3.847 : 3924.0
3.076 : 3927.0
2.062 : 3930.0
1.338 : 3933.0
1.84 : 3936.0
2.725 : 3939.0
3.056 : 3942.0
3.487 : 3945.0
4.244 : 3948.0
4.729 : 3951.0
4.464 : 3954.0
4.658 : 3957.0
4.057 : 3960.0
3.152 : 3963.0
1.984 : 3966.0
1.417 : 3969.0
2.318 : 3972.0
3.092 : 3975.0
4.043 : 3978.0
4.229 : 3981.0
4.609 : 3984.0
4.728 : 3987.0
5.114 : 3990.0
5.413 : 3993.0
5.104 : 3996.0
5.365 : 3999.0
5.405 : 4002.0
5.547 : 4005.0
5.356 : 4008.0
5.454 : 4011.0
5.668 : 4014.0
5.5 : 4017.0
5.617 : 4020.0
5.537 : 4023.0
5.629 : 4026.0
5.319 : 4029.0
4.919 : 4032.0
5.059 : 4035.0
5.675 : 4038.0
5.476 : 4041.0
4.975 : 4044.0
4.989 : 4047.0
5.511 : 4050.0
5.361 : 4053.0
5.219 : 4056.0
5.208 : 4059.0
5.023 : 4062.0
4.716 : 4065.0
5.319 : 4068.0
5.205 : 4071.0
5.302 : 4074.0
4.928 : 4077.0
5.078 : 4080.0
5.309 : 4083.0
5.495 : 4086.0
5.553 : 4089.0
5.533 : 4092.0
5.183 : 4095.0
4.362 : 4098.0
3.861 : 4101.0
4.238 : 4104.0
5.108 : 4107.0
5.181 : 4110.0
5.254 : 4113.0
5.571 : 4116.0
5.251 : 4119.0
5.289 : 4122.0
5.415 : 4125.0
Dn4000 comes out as 1.7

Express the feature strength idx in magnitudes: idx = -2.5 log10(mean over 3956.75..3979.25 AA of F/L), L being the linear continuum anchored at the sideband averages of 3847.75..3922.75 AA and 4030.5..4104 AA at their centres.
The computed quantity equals 0.36 mag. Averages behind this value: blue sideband 3.38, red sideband 5.12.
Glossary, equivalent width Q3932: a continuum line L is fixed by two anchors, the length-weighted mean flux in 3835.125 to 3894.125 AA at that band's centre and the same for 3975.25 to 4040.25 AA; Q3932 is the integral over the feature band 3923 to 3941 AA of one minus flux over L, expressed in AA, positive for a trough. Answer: 6.9 AA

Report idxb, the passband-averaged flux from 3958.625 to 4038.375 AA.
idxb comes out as 4.63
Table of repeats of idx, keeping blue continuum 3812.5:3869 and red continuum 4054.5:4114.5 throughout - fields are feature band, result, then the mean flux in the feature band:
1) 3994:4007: -0.24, 5.36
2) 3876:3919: -0.03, 3.5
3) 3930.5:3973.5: 0.25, 3.08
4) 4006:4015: -0.24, 5.49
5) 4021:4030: -0.21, 5.51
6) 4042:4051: -0.10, 5.16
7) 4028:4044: -0.14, 5.26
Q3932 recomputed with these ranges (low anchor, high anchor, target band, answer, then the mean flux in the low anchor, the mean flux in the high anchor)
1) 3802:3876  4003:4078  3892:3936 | 4.9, 3.02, 5.3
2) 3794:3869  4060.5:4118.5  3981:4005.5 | -4.5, 2.98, 5.07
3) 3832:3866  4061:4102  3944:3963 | -1.7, 2.87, 5.08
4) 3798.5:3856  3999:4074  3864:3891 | 4.1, 2.97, 5.32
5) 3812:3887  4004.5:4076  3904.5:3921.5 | -1.2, 2.9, 5.31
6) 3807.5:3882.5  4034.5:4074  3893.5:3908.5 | -0.4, 2.97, 5.22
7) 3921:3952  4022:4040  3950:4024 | -3.2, 3.04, 5.35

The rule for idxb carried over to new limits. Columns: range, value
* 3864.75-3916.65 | 3.39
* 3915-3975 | 3.18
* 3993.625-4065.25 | 5.33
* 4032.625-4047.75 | 5.23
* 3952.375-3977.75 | 3.19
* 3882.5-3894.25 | 3.04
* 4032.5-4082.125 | 5.19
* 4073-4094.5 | 5.31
